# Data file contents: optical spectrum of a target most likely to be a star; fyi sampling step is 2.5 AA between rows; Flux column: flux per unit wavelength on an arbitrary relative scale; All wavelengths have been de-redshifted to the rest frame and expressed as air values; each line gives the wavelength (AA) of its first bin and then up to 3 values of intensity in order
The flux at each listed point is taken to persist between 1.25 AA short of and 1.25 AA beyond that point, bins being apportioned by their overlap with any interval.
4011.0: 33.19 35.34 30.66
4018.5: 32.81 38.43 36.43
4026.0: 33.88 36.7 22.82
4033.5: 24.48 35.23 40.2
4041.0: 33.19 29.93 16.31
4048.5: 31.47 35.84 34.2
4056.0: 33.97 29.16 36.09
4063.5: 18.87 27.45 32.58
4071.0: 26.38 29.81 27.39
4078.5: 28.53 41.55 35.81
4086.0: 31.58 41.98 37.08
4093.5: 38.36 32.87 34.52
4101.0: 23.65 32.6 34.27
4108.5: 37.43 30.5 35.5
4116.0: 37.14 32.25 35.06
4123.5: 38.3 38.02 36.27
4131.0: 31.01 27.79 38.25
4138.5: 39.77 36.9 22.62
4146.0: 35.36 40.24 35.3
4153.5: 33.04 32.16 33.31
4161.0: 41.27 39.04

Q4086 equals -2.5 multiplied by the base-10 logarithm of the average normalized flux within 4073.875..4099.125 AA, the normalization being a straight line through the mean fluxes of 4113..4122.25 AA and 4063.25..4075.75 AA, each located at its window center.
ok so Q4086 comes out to -0.151 mag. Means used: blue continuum 27.7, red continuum 34.9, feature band 34.8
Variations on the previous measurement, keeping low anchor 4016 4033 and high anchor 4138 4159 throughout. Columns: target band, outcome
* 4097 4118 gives 0.02 mag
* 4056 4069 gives 0.15 mag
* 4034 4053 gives 0.05 mag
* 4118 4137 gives -0.02 mag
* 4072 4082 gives 0.07 mag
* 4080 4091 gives -0.12 mag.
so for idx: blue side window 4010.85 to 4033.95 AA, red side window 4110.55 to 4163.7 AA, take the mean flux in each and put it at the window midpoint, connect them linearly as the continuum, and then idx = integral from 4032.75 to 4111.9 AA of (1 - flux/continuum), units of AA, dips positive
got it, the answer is 3.9 AA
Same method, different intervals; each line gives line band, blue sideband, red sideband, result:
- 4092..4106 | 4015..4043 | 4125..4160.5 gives 0.5 AA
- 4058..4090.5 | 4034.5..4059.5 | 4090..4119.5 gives 1.3 AA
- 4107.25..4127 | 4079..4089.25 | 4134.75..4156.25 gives 0.2 AA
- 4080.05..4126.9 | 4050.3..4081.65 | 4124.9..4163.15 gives -3.6 AA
